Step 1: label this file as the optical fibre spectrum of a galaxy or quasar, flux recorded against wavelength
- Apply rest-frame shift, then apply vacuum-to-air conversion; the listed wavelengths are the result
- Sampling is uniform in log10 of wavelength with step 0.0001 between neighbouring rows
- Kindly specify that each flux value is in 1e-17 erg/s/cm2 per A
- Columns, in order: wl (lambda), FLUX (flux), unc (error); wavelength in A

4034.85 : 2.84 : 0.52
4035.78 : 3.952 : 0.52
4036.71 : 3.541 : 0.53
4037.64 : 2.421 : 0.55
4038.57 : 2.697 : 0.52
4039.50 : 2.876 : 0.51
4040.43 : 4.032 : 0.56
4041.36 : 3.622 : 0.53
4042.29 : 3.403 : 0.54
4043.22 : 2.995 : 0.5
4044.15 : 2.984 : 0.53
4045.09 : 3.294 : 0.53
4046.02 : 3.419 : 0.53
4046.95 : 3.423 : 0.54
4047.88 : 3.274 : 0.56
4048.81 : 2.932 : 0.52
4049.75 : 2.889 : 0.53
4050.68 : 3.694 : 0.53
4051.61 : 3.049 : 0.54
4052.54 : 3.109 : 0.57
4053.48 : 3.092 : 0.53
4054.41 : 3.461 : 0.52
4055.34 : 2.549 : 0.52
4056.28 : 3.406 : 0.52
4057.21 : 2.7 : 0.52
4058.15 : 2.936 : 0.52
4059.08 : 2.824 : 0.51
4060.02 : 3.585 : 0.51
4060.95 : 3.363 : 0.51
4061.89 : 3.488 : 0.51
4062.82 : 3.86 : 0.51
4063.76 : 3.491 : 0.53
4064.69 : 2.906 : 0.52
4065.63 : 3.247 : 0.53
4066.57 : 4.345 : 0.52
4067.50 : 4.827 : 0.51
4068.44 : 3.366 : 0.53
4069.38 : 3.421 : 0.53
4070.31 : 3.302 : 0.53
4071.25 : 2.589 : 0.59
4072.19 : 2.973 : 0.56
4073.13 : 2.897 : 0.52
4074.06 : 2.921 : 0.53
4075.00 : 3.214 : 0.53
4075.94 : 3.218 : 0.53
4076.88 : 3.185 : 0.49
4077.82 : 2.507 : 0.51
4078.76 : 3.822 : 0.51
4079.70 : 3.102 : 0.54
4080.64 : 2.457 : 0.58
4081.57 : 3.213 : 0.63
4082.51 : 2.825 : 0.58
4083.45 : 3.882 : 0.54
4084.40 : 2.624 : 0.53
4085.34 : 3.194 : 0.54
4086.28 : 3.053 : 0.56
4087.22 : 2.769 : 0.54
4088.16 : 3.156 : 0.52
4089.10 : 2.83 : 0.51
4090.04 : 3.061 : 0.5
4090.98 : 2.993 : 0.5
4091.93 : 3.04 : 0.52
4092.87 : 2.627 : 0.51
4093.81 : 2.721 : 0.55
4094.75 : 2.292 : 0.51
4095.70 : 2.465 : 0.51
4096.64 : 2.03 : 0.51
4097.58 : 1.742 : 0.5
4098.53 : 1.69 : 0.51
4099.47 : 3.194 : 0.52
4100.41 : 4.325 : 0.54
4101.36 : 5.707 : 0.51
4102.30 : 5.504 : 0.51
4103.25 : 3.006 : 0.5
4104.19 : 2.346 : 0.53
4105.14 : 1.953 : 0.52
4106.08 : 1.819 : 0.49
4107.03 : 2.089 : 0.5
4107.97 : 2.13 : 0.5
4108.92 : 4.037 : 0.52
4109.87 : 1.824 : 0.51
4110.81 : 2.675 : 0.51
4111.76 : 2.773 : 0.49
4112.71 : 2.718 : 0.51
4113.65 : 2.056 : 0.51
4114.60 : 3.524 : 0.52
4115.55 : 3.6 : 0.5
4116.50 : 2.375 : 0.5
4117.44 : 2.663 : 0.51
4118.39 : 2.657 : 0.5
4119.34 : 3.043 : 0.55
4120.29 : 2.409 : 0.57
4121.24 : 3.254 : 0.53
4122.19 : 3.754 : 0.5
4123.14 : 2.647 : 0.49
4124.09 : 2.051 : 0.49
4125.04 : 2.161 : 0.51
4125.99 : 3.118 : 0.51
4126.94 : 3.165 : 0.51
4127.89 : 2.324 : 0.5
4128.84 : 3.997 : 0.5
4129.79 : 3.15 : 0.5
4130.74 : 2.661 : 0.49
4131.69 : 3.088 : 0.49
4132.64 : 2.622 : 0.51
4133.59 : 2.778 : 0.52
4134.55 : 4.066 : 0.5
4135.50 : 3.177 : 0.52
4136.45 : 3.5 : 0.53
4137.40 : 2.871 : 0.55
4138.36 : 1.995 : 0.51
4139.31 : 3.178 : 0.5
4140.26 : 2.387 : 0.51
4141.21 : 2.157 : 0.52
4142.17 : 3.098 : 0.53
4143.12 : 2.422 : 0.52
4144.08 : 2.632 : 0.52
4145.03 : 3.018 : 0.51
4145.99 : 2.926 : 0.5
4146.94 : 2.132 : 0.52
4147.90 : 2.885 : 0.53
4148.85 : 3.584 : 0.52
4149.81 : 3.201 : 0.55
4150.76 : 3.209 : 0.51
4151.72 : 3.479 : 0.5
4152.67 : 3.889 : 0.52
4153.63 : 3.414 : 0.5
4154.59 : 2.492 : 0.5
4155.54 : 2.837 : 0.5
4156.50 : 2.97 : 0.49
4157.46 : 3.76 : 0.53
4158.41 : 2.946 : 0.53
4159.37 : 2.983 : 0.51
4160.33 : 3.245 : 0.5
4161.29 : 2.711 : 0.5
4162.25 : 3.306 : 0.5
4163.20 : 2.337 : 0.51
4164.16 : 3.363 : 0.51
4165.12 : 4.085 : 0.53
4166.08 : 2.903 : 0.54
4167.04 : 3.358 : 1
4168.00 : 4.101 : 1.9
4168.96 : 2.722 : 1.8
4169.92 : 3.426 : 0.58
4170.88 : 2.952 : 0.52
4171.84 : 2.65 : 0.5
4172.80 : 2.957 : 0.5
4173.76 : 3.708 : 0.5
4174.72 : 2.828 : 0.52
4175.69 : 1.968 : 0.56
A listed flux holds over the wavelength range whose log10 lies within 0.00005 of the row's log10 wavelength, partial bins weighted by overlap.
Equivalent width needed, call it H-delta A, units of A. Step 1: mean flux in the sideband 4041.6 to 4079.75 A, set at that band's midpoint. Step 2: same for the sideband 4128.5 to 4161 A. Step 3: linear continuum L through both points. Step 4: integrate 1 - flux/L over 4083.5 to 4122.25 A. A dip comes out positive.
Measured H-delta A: 3.2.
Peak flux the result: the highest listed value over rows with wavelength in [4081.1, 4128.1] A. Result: 5.707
